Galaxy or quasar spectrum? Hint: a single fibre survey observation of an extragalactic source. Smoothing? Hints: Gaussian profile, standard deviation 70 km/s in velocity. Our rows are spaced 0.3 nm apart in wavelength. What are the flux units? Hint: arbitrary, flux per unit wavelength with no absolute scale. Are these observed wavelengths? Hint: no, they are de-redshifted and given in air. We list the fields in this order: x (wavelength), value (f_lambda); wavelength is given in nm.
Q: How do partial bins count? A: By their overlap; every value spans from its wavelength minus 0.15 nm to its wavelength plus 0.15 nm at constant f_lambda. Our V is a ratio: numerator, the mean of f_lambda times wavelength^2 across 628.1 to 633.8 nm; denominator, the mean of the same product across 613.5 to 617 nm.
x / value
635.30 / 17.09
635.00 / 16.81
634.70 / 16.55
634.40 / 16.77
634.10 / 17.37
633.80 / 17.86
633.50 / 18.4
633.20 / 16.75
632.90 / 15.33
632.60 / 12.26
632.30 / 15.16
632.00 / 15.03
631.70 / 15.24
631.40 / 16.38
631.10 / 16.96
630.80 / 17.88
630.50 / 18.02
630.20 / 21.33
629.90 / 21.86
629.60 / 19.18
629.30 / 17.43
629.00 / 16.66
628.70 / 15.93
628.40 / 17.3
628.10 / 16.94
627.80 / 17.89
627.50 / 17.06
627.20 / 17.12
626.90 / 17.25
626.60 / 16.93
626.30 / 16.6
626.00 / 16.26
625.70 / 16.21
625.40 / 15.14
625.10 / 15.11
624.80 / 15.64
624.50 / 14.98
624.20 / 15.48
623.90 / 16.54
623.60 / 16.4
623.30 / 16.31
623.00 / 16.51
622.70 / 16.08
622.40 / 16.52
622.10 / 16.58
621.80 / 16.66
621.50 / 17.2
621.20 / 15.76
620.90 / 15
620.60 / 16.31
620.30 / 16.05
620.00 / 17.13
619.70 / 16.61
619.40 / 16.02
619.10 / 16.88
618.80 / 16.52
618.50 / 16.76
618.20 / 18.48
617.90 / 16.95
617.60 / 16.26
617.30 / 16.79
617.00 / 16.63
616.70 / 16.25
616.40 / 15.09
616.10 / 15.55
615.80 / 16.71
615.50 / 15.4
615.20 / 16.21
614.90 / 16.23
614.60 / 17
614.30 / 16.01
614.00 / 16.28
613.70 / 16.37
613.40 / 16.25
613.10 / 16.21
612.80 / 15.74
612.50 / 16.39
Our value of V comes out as 1.1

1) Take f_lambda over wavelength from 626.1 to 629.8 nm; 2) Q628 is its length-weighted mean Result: 17.2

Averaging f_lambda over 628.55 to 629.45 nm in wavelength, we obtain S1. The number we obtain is 16.7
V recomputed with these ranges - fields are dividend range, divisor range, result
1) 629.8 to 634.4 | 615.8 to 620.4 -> 1.07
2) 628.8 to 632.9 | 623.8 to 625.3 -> 1.13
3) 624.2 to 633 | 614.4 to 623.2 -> 1.05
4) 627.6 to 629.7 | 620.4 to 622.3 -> 1.09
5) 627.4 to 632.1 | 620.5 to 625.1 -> 1.12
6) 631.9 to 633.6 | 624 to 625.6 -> 1.03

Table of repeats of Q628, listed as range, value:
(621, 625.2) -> 16.1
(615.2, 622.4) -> 16.4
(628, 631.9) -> 17.8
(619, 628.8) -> 16.4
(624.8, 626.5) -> 15.9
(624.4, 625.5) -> 15.2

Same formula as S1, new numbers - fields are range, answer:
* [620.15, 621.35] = 15.8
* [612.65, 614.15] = 16.2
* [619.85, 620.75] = 16.5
